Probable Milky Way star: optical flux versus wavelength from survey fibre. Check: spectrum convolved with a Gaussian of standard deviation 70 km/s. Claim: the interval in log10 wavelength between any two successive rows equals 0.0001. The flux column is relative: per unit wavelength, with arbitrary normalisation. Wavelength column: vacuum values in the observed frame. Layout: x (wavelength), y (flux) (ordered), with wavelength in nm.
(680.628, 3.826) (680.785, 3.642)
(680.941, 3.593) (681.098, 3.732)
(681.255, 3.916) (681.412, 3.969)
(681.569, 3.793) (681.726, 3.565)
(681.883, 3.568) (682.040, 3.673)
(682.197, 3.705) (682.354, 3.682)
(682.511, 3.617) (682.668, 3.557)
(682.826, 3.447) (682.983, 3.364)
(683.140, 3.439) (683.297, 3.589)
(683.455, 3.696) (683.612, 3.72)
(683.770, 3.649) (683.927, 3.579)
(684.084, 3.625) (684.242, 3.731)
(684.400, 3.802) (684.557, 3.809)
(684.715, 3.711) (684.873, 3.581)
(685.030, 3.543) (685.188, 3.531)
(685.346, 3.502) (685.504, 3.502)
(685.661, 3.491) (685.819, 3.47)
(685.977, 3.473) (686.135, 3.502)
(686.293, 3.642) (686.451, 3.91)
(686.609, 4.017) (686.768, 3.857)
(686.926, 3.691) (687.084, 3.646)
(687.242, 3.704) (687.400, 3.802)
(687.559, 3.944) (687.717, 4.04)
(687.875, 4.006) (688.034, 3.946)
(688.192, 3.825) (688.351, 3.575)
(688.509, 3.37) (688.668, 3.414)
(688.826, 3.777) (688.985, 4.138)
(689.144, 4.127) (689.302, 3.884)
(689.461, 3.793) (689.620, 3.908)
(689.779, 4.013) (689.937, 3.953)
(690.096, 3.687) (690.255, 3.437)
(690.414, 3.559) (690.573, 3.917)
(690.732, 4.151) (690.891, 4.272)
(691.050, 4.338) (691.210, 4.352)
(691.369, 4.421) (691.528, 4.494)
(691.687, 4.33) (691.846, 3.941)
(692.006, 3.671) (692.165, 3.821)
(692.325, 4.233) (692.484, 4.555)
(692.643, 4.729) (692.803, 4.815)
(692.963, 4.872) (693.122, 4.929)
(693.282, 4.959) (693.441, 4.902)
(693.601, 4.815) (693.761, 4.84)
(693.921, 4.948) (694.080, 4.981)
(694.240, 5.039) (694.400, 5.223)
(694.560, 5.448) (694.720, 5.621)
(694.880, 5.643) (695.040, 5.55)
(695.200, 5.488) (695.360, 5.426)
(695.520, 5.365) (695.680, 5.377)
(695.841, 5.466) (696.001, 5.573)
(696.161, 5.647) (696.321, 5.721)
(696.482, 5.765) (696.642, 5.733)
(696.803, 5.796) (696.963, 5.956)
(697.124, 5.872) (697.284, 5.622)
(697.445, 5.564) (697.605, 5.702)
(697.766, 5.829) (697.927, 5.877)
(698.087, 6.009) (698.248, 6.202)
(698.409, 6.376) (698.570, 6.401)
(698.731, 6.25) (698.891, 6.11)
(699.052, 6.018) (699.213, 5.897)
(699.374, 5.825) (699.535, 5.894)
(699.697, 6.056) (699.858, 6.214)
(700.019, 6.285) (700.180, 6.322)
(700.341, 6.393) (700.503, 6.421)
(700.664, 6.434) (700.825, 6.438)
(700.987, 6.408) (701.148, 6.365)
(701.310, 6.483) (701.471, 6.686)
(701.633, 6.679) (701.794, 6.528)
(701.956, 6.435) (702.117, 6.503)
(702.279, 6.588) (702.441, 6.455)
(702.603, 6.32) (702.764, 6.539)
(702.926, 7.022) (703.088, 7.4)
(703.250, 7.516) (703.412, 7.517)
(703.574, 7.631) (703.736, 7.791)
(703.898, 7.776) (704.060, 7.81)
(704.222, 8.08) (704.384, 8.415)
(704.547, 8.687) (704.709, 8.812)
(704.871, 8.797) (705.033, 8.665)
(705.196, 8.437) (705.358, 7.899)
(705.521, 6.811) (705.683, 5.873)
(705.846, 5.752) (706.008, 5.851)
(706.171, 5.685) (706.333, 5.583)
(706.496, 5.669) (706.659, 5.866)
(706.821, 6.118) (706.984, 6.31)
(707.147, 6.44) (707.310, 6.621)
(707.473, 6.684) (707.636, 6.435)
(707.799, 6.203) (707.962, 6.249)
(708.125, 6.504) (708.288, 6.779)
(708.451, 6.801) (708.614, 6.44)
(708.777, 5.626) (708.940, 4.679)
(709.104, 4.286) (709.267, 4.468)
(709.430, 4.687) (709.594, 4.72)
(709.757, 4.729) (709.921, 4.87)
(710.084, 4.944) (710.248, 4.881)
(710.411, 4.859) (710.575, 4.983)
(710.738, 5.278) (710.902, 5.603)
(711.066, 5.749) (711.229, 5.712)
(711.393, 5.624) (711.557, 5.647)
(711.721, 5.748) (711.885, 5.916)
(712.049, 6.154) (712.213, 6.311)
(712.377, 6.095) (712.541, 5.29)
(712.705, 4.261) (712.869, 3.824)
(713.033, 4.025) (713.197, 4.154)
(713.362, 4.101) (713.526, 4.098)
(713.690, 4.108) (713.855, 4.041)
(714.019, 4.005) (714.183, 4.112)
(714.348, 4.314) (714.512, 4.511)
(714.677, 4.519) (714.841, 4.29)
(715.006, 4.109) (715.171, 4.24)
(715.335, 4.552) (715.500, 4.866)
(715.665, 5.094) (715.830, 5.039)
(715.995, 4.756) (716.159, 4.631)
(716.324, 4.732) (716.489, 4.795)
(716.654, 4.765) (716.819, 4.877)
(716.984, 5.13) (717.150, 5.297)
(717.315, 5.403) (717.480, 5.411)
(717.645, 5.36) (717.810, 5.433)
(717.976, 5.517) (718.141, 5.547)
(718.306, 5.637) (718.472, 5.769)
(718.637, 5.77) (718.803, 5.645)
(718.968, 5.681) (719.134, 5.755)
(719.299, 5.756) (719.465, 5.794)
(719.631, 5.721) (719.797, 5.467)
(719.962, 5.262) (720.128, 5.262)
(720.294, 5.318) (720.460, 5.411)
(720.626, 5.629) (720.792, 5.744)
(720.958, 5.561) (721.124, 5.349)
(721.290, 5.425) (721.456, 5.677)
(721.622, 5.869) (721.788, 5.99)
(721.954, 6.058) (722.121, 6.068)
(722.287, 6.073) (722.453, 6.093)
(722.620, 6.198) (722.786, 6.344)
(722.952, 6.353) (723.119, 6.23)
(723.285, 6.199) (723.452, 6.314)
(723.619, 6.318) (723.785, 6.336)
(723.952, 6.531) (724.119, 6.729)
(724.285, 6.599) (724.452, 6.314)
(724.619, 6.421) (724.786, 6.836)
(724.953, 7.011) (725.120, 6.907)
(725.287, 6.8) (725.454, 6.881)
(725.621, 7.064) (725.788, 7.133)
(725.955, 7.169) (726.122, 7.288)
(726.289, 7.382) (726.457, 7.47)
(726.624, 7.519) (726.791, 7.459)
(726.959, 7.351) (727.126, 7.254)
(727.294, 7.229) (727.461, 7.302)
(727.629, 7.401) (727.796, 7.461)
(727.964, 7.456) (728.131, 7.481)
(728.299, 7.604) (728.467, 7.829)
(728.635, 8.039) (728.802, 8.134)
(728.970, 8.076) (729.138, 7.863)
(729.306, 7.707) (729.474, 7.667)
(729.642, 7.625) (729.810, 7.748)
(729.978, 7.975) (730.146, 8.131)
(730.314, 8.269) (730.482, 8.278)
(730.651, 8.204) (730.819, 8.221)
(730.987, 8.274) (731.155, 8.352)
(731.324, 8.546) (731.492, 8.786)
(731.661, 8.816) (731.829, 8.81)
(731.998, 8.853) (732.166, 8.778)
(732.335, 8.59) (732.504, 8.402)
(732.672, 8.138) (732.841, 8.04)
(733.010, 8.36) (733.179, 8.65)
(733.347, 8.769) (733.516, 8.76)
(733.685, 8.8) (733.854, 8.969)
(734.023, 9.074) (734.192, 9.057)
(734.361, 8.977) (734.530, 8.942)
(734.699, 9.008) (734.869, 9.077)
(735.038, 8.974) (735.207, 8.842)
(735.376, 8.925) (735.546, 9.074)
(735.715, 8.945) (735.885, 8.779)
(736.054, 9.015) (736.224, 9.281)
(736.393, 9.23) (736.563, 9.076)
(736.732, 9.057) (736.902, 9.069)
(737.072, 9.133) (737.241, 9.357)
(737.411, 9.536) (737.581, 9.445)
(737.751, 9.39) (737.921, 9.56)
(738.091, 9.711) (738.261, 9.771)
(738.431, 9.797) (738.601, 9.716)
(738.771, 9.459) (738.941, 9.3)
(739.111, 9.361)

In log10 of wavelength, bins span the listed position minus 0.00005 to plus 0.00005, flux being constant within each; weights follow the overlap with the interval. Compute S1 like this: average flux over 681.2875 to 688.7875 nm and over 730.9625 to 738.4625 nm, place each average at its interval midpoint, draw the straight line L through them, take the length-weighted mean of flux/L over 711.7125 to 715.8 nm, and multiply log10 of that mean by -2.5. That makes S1 0.40 mag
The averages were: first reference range 3.67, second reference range 8.95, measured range 4.65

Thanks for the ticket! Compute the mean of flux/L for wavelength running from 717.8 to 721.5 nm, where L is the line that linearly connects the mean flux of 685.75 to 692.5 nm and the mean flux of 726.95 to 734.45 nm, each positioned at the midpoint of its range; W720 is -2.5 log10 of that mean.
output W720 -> 0.25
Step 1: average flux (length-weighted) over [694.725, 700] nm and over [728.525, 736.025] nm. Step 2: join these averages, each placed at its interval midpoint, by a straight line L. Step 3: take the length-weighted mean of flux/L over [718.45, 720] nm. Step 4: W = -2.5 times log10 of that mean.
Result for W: 0.30 mag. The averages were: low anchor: 5.82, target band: 5.67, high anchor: 8.51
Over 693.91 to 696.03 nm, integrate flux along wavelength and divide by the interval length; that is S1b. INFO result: 5.38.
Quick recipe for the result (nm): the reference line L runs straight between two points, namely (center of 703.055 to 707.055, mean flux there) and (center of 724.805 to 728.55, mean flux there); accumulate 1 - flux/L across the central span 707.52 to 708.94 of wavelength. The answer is 0.19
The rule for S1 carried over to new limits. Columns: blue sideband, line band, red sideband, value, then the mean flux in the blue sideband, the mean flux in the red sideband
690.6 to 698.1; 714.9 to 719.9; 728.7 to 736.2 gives 0.35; 5.09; 8.54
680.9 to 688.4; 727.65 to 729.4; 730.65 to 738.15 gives 0.07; 3.68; 8.89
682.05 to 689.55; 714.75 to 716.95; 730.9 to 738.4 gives 0.42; 3.69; 8.94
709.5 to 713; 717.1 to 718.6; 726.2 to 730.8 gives 0.13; 5.28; 7.71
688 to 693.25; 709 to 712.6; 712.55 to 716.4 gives -0.22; 4.08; 4.38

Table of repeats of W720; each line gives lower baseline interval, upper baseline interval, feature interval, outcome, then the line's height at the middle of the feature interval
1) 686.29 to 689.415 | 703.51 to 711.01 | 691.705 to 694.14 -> -0.026 mag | 4.48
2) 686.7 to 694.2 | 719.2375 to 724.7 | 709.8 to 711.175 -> 0.031 mag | 5.29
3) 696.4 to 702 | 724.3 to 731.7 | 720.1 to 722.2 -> 0.270 mag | 7.25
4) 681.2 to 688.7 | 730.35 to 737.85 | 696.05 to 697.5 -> -0.169 mag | 4.91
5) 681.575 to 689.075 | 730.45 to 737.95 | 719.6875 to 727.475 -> 0.206 mag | 7.72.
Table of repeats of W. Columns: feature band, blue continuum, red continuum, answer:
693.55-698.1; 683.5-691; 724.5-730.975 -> -0.21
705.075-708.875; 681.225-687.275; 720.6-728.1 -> -0.20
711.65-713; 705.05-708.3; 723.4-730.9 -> 0.23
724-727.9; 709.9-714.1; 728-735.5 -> 0.05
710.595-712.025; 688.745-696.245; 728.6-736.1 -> 0.14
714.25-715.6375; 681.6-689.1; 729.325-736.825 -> 0.45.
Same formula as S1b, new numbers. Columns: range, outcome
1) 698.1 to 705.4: 6.92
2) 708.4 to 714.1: 5.04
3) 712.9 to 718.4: 4.71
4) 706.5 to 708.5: 6.38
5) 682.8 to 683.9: 3.57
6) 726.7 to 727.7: 7.33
